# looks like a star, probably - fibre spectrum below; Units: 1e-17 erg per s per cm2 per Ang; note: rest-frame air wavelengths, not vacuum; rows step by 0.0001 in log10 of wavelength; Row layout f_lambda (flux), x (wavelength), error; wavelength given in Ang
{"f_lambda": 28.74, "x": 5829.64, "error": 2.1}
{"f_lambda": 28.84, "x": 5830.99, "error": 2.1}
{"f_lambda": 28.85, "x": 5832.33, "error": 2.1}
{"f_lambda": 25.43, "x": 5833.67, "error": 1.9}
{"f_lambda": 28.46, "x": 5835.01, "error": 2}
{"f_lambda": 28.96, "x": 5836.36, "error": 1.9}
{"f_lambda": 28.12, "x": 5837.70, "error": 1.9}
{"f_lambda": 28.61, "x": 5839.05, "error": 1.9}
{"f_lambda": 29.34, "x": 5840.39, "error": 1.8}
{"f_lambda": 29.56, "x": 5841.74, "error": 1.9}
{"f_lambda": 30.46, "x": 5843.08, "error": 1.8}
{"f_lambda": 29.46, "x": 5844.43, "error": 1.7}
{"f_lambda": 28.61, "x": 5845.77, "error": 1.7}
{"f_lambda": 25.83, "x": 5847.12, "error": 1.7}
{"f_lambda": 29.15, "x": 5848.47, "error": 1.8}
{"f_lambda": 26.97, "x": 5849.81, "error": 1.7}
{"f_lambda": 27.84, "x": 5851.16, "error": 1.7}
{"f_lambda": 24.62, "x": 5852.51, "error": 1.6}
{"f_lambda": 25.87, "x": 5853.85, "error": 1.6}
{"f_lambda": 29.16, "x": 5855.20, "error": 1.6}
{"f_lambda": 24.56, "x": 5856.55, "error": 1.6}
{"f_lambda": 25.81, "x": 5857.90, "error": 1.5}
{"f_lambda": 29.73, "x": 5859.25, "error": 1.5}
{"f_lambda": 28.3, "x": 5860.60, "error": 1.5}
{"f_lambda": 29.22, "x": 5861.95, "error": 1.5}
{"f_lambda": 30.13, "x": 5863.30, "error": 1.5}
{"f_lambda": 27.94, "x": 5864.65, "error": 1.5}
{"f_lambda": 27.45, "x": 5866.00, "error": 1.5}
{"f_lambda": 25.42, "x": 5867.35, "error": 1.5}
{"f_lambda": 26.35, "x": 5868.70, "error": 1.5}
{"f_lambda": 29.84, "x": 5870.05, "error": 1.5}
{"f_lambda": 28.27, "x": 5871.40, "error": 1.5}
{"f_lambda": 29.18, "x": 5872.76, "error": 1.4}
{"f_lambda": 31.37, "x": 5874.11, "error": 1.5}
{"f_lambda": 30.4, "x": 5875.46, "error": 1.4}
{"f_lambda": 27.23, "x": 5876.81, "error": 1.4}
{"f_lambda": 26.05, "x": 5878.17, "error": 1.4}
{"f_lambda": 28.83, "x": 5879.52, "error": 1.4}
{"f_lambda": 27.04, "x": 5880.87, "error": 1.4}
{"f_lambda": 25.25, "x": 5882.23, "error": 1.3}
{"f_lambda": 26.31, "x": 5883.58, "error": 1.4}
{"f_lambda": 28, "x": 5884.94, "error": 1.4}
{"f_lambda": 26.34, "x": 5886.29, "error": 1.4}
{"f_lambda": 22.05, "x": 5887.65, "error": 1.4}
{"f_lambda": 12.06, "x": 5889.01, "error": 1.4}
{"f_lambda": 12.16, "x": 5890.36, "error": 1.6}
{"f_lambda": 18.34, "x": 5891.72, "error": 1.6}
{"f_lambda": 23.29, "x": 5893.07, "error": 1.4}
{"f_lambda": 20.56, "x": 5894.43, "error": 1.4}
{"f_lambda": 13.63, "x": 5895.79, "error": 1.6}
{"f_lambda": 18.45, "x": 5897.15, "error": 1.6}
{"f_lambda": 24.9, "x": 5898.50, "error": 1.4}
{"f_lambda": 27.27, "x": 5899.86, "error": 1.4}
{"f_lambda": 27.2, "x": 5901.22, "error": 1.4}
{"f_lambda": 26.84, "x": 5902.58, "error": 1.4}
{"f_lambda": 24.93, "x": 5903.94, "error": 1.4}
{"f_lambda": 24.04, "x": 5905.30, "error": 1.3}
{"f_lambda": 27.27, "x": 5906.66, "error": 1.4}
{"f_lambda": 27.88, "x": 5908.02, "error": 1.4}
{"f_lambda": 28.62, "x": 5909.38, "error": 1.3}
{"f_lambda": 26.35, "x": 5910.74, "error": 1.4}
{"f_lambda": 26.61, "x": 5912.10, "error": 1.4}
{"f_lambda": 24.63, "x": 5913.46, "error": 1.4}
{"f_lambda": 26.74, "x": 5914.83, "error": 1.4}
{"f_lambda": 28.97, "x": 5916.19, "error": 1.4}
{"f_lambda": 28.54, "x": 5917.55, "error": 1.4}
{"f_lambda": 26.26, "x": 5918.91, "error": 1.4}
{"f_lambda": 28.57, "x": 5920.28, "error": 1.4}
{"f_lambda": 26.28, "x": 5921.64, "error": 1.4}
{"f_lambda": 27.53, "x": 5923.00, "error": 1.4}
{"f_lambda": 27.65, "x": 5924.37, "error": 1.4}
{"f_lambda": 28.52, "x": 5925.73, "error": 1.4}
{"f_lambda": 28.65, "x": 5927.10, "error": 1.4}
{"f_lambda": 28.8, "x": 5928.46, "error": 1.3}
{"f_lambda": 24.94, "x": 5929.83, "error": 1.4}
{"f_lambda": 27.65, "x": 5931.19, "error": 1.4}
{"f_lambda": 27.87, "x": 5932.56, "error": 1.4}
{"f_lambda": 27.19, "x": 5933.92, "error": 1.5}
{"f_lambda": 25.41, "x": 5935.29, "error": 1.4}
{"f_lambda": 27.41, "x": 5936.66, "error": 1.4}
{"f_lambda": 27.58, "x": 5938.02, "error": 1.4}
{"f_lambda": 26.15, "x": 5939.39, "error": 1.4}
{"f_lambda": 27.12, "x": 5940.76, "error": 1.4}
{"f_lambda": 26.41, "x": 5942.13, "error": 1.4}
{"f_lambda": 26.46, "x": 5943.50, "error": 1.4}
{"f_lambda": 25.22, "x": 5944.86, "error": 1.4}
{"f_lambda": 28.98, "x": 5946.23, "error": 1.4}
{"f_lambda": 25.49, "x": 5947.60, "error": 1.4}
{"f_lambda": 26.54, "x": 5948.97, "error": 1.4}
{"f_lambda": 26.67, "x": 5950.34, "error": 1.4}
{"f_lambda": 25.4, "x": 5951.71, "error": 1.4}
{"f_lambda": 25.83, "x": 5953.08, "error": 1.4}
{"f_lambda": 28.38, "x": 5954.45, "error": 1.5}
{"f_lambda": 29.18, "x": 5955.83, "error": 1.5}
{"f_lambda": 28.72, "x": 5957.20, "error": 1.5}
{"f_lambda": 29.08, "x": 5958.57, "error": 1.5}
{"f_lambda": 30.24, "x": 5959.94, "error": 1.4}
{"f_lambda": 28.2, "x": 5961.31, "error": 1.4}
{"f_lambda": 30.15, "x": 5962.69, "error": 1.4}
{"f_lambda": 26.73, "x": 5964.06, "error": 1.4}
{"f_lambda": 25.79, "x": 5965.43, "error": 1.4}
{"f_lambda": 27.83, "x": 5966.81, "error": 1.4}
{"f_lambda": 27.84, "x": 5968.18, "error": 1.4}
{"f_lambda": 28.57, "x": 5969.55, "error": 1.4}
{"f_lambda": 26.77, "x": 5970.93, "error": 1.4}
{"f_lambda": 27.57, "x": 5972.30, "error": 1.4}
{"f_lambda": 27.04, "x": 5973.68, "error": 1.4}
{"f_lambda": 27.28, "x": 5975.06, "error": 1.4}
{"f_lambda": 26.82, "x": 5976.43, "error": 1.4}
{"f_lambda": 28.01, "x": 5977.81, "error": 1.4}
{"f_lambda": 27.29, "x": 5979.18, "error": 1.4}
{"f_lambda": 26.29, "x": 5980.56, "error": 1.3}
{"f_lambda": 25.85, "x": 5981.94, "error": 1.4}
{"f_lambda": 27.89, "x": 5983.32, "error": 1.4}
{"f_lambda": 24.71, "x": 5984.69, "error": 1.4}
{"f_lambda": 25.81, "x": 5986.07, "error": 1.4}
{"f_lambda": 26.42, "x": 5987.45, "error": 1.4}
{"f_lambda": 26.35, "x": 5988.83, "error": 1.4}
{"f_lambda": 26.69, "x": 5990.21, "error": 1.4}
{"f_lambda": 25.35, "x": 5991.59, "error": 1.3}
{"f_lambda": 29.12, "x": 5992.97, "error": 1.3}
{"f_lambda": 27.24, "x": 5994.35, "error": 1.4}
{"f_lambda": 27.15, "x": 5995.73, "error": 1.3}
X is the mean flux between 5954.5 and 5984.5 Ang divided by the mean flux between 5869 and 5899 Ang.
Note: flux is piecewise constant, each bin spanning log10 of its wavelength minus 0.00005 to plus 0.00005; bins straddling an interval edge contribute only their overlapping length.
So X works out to 1.15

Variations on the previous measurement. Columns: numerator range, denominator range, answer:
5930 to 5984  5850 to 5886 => 0.99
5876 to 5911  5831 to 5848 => 0.84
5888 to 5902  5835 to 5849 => 0.69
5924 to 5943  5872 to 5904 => 1.13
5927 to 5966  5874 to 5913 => 1.12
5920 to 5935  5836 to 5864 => 0.98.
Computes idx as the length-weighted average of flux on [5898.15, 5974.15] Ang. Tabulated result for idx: 27.2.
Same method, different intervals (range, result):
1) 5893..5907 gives 23.4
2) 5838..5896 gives 26.3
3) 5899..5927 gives 27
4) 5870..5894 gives 24.9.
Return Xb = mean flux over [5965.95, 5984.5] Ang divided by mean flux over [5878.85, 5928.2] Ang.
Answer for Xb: 1.1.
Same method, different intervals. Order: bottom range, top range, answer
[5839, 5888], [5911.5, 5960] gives 0.98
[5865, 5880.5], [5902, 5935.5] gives 0.96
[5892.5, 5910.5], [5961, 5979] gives 1.14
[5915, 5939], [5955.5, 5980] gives 1.02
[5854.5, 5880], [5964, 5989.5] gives 0.95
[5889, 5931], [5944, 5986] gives 1.09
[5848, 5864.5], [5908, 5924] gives 0.99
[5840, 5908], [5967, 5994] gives 1.04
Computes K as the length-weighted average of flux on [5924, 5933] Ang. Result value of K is 27.7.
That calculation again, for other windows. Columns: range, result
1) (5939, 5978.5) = 27.4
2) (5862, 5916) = 25.3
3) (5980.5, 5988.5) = 26.2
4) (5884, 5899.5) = 20.2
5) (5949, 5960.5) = 27.8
